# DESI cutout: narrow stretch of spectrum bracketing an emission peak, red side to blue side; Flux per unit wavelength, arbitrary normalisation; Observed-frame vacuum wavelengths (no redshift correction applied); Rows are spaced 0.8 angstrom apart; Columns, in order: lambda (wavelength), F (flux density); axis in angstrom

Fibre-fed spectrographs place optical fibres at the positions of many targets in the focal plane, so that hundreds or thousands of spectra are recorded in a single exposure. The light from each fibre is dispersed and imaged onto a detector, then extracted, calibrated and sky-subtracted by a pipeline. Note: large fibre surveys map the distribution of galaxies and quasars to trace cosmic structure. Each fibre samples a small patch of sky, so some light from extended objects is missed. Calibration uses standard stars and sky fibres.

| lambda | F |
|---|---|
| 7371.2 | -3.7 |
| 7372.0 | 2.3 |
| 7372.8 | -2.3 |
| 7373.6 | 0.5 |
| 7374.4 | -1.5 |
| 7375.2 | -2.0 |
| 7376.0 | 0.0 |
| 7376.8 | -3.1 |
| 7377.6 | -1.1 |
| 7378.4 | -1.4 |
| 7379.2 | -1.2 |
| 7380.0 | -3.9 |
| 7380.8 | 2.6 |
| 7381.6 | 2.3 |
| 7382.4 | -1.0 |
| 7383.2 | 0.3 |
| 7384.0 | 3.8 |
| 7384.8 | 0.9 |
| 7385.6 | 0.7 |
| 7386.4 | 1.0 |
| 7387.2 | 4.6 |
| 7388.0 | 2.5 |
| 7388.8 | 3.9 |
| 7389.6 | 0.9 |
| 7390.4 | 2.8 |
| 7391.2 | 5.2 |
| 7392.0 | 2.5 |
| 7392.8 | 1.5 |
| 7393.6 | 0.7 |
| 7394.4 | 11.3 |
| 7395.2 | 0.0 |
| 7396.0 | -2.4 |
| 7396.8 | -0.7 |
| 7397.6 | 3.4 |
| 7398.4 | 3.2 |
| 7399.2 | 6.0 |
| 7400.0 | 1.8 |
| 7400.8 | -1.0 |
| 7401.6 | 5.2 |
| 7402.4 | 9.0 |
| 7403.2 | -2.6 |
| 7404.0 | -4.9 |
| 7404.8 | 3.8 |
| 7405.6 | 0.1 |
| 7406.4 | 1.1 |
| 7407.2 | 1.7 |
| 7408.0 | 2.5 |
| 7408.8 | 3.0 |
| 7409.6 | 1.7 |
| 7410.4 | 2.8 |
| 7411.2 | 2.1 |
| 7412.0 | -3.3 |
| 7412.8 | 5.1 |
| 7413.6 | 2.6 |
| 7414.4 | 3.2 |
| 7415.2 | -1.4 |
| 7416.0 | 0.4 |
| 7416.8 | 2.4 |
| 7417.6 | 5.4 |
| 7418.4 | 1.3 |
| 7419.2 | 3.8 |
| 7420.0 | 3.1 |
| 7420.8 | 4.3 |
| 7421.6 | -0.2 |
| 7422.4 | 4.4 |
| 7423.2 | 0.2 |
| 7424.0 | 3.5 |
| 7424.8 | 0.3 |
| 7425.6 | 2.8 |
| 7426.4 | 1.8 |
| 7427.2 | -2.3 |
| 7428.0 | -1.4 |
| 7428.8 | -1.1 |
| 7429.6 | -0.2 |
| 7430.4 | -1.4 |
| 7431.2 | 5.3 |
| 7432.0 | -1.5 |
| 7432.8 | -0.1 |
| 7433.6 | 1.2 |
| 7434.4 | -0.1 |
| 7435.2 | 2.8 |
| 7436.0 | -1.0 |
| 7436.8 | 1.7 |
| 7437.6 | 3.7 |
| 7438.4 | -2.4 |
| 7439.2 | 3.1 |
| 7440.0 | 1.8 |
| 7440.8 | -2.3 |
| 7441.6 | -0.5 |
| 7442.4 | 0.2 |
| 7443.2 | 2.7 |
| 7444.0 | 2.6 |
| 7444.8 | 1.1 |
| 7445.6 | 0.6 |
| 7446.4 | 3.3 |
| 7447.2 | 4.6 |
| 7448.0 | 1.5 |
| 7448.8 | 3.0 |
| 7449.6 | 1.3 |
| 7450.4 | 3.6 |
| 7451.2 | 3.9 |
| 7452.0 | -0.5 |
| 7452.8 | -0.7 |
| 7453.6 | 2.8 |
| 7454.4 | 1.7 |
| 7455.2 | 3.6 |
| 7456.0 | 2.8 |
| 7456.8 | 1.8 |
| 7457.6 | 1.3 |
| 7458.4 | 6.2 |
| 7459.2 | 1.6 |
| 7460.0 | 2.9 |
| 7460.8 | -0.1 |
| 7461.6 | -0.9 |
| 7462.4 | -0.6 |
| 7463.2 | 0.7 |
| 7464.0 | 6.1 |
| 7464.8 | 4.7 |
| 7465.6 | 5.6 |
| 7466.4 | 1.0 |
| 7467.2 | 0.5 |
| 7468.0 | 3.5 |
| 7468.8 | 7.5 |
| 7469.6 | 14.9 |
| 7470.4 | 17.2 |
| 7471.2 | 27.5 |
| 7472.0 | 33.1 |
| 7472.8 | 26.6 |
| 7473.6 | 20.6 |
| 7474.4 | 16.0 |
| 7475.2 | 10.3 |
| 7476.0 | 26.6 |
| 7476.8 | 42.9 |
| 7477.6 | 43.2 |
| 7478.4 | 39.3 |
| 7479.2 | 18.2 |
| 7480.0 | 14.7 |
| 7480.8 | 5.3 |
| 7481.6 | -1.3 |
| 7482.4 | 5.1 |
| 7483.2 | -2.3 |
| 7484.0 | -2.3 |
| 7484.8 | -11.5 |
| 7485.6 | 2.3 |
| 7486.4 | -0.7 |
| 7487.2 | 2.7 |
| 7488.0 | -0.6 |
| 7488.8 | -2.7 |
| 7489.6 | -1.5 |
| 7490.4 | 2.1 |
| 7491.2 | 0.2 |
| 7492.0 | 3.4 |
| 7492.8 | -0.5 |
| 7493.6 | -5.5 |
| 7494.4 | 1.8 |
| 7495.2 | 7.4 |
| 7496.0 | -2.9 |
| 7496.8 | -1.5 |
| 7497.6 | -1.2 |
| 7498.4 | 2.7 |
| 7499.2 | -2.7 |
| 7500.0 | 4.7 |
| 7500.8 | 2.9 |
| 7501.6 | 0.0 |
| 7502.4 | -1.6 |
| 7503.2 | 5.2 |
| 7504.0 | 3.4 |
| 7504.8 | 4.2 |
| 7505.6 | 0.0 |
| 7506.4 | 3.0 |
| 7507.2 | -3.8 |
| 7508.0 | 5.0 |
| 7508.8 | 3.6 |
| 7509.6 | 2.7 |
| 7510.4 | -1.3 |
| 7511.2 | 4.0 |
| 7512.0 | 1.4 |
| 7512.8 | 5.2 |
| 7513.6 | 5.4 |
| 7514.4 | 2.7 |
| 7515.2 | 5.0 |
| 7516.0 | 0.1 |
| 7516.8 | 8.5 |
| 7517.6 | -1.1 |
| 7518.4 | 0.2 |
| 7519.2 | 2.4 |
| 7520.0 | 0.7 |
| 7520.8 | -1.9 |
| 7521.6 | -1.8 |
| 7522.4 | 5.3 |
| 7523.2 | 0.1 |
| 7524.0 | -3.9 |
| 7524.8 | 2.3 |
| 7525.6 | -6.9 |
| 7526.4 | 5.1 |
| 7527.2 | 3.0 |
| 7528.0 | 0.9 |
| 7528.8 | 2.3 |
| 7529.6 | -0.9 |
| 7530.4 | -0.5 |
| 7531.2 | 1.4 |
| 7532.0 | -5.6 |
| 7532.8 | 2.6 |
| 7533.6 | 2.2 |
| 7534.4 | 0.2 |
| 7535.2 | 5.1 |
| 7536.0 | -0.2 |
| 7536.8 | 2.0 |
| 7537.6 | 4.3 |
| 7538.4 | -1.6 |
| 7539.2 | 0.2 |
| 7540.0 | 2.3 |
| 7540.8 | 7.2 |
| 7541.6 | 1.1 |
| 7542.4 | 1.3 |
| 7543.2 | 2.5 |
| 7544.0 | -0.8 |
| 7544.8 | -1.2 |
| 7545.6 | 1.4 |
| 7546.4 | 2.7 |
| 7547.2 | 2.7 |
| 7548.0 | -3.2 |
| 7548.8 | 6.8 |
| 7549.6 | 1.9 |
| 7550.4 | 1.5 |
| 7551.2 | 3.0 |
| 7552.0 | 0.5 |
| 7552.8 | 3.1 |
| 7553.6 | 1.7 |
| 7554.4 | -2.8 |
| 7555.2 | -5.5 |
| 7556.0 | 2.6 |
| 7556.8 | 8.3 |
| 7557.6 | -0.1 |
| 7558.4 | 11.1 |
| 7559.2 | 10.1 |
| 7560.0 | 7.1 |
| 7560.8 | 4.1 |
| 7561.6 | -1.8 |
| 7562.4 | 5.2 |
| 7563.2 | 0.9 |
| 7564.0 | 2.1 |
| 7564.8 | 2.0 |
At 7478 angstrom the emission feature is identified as [O II] 3727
